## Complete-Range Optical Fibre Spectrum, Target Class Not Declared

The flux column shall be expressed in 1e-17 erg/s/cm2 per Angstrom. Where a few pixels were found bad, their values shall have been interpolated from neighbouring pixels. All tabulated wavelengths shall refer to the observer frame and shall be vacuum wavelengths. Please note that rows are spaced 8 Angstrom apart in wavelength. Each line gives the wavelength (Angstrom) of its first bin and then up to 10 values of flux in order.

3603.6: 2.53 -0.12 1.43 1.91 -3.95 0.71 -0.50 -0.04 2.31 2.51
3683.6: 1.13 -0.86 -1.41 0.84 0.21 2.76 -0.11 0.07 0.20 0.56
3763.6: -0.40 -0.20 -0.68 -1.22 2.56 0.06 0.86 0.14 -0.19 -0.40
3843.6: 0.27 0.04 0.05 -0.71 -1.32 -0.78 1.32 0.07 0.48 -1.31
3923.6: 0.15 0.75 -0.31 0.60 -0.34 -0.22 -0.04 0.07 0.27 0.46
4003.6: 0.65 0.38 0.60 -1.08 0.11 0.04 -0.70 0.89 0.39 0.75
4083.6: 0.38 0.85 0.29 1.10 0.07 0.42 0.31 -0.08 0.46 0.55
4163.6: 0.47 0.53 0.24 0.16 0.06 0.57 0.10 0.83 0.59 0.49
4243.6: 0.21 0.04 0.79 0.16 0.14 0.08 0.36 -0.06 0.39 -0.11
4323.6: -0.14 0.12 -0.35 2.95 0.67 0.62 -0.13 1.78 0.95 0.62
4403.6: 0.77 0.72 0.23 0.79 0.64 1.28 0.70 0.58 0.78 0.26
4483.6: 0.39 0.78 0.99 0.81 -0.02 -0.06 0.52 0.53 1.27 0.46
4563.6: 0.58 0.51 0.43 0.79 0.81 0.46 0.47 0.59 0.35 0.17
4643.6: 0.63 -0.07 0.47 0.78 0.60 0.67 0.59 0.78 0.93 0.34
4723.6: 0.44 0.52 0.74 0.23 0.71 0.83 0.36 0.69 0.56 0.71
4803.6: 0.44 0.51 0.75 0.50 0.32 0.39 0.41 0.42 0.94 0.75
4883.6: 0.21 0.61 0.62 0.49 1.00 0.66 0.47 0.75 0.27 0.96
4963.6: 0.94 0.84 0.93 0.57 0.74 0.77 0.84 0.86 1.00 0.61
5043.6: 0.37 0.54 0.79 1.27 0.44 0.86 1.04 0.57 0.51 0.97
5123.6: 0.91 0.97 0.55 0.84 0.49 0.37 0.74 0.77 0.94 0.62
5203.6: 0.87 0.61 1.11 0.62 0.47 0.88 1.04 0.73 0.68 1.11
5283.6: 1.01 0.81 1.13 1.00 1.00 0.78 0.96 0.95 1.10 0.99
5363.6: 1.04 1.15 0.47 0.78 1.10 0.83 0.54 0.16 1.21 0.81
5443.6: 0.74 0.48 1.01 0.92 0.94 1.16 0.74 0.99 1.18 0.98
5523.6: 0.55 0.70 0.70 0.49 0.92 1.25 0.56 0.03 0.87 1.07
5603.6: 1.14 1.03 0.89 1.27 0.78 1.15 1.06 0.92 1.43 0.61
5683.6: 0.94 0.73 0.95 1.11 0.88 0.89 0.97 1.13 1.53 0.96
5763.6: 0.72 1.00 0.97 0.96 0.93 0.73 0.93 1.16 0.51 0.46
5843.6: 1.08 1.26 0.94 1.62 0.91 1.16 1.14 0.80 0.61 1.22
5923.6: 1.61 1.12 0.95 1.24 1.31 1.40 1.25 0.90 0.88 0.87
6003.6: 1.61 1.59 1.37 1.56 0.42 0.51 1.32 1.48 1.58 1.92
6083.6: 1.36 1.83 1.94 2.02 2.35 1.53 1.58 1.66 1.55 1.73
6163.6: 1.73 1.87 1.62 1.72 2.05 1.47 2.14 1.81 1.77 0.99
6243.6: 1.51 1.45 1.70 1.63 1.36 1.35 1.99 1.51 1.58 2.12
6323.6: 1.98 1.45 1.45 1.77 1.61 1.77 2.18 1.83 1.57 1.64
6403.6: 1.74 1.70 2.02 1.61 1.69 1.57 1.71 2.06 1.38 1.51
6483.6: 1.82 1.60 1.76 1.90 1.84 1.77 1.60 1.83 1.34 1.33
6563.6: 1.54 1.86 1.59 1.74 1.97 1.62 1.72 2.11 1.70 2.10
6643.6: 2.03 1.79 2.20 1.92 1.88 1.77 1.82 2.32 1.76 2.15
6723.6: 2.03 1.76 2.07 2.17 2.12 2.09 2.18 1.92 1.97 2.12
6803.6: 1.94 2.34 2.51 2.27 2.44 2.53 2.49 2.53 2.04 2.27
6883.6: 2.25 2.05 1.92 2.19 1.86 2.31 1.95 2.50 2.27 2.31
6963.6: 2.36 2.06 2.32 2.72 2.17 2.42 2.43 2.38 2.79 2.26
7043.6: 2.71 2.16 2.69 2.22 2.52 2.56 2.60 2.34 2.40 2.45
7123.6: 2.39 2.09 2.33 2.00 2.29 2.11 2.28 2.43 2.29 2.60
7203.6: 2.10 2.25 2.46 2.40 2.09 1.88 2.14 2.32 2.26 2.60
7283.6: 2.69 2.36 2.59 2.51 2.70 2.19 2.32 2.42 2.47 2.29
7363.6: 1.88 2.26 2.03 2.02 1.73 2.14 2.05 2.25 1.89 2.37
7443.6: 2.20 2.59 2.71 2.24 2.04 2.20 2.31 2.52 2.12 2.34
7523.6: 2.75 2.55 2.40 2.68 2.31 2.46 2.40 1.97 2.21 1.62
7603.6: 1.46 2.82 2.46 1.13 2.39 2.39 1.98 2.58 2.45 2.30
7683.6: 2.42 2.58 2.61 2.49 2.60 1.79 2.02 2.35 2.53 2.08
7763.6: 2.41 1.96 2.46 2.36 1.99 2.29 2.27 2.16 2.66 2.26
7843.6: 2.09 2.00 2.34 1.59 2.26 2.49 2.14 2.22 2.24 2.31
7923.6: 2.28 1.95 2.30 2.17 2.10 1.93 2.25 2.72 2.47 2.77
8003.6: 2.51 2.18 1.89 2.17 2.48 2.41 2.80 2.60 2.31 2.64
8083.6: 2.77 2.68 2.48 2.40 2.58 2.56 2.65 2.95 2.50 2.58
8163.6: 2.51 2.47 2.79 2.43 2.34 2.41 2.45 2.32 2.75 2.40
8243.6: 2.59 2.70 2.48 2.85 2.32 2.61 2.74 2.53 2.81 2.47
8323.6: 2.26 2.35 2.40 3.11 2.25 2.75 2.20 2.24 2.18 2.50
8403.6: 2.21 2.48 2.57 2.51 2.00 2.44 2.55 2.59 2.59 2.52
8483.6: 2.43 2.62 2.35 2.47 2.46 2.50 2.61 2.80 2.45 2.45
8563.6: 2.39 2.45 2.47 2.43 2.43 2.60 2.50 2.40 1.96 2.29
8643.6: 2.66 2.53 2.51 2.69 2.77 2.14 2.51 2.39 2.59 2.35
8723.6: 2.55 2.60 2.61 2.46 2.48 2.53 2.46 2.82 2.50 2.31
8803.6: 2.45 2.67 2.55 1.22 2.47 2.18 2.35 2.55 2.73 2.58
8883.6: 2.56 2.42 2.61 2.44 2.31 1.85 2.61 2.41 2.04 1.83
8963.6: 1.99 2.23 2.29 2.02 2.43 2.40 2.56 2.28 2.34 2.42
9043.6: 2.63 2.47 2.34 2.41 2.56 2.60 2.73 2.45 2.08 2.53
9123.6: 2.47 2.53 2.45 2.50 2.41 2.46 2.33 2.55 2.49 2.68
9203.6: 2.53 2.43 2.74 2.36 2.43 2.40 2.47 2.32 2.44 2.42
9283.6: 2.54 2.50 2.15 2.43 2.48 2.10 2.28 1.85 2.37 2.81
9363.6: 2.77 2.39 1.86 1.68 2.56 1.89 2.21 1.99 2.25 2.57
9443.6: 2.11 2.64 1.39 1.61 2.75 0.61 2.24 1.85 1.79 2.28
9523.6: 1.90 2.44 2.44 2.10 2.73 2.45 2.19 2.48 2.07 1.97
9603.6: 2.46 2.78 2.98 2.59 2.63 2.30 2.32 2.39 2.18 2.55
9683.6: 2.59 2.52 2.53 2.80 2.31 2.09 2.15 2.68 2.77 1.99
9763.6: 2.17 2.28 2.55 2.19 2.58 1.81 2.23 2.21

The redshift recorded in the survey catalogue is 0.52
